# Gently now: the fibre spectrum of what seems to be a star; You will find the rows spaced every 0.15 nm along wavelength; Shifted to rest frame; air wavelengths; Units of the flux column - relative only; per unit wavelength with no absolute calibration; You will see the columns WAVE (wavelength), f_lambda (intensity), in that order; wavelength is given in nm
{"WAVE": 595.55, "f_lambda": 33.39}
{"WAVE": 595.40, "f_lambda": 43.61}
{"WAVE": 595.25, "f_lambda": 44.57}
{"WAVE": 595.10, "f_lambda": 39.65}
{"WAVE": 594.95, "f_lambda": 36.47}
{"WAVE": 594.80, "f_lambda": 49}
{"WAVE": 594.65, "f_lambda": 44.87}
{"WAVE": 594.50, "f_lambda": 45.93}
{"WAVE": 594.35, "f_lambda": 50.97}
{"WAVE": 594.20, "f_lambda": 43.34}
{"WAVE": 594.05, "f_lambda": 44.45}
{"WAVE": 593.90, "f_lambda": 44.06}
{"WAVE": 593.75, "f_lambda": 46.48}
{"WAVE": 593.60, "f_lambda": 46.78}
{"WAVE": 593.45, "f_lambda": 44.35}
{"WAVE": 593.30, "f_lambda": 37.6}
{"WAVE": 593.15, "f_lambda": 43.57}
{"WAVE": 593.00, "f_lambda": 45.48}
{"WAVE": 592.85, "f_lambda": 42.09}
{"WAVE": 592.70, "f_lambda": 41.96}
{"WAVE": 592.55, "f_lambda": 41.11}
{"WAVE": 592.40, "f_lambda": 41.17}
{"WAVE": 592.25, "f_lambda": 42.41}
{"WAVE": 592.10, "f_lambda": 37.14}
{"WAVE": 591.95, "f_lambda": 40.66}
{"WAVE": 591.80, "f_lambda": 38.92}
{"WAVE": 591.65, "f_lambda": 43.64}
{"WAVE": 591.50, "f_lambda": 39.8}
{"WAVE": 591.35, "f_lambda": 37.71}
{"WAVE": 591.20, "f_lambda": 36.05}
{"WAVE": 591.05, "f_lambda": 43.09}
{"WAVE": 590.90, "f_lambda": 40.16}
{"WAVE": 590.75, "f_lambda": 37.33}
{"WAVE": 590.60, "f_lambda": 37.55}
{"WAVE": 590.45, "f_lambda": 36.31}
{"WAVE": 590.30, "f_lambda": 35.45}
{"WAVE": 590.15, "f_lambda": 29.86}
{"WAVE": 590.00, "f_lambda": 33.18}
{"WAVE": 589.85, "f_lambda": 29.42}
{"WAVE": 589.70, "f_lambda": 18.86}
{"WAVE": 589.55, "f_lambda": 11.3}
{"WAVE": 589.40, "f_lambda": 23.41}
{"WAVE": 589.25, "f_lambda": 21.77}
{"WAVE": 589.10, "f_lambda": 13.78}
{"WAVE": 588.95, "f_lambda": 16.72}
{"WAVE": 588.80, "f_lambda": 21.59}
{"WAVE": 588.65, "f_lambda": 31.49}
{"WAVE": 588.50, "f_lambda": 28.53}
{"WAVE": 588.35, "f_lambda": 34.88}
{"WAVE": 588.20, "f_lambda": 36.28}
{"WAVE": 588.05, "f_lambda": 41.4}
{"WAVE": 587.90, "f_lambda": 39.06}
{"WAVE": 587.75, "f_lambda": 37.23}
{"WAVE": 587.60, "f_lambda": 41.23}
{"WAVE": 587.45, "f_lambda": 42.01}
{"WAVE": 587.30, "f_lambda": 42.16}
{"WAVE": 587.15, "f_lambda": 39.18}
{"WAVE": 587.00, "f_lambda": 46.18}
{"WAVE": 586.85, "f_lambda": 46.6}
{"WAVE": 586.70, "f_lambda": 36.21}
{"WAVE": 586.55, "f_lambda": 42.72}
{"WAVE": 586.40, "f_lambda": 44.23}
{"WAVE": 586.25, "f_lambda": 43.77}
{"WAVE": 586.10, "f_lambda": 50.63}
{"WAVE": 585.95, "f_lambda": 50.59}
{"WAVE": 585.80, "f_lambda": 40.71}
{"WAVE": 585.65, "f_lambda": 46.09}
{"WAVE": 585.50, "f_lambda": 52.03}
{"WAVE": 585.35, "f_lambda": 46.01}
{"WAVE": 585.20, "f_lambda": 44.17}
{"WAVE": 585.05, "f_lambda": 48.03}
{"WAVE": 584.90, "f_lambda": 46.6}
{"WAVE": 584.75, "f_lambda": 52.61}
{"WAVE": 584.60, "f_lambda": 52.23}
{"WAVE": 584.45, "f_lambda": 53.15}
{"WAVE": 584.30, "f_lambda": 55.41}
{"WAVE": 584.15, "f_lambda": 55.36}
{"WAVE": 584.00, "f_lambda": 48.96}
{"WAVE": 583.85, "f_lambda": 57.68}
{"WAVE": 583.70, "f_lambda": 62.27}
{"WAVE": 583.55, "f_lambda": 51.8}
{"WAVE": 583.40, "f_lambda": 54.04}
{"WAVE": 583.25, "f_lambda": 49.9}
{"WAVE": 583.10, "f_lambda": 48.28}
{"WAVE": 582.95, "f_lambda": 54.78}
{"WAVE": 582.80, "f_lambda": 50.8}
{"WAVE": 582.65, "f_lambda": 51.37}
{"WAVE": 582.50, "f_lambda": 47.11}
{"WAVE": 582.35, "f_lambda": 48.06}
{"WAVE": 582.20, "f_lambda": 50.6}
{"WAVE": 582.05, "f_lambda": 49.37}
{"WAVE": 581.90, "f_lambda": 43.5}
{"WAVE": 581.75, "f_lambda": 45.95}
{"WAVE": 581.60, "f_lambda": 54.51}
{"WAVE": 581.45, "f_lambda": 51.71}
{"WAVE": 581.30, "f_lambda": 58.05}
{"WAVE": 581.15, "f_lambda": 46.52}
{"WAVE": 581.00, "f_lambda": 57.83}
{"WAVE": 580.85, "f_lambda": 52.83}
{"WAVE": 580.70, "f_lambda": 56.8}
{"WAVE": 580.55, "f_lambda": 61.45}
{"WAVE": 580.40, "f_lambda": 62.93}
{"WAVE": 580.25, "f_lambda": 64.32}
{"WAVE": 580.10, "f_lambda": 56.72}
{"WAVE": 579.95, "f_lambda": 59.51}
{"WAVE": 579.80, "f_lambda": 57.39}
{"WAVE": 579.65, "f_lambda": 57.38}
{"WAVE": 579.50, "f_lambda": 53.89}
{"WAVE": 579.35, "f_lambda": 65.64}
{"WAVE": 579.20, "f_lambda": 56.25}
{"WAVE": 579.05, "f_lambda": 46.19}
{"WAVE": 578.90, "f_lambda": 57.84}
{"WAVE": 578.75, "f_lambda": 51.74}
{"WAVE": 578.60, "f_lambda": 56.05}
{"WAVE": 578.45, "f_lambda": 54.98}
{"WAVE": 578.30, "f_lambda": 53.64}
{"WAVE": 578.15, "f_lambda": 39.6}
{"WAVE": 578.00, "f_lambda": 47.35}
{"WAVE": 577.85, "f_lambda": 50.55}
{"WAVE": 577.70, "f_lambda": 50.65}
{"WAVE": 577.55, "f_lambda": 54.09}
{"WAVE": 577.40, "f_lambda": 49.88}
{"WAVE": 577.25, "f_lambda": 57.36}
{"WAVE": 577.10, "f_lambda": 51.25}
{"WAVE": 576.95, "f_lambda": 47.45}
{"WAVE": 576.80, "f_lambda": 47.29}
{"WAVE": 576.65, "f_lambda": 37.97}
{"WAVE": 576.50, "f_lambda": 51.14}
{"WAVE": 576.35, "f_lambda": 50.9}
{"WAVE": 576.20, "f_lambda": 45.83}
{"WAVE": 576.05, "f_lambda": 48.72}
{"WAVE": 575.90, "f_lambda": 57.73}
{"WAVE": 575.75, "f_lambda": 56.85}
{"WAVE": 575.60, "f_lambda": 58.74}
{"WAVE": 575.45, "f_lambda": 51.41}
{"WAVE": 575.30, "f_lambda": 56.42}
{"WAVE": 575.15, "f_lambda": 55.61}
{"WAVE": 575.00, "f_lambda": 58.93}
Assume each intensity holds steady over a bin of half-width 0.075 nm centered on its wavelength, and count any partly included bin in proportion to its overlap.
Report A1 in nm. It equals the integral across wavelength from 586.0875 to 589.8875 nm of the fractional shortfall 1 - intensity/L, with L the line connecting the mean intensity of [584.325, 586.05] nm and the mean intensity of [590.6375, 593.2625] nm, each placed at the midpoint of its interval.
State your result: 0.999 nm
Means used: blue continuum 48.6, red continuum 40.6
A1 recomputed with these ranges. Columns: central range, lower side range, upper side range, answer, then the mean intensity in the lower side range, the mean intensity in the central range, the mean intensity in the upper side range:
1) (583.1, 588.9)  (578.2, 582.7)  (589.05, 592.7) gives -0.158 nm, 54.3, 45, 34.1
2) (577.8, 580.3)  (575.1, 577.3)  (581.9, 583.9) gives -0.147 nm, 51.5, 54.6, 51.6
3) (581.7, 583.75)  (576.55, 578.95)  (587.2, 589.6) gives -0.474 nm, 50.4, 50.5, 30.5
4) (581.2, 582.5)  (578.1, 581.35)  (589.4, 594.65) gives 0.074 nm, 55.9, 50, 38.9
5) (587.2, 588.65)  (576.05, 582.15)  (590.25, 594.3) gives 0.234 nm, 52.8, 37.8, 41.2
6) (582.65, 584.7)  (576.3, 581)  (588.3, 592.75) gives -0.392 nm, 53.7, 53.3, 32.8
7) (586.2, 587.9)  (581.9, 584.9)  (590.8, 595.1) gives 0.229 nm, 51.9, 41.8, 42.4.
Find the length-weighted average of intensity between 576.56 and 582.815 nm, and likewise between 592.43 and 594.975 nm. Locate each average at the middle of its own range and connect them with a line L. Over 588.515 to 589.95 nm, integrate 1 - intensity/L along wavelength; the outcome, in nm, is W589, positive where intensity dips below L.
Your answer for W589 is 0.78 nm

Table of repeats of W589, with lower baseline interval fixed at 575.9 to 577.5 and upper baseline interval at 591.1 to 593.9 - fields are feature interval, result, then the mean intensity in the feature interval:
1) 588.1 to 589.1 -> 0.368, 27.5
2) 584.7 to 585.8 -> -0.054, 47.3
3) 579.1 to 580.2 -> -0.233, 58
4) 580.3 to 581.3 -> -0.199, 56.7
